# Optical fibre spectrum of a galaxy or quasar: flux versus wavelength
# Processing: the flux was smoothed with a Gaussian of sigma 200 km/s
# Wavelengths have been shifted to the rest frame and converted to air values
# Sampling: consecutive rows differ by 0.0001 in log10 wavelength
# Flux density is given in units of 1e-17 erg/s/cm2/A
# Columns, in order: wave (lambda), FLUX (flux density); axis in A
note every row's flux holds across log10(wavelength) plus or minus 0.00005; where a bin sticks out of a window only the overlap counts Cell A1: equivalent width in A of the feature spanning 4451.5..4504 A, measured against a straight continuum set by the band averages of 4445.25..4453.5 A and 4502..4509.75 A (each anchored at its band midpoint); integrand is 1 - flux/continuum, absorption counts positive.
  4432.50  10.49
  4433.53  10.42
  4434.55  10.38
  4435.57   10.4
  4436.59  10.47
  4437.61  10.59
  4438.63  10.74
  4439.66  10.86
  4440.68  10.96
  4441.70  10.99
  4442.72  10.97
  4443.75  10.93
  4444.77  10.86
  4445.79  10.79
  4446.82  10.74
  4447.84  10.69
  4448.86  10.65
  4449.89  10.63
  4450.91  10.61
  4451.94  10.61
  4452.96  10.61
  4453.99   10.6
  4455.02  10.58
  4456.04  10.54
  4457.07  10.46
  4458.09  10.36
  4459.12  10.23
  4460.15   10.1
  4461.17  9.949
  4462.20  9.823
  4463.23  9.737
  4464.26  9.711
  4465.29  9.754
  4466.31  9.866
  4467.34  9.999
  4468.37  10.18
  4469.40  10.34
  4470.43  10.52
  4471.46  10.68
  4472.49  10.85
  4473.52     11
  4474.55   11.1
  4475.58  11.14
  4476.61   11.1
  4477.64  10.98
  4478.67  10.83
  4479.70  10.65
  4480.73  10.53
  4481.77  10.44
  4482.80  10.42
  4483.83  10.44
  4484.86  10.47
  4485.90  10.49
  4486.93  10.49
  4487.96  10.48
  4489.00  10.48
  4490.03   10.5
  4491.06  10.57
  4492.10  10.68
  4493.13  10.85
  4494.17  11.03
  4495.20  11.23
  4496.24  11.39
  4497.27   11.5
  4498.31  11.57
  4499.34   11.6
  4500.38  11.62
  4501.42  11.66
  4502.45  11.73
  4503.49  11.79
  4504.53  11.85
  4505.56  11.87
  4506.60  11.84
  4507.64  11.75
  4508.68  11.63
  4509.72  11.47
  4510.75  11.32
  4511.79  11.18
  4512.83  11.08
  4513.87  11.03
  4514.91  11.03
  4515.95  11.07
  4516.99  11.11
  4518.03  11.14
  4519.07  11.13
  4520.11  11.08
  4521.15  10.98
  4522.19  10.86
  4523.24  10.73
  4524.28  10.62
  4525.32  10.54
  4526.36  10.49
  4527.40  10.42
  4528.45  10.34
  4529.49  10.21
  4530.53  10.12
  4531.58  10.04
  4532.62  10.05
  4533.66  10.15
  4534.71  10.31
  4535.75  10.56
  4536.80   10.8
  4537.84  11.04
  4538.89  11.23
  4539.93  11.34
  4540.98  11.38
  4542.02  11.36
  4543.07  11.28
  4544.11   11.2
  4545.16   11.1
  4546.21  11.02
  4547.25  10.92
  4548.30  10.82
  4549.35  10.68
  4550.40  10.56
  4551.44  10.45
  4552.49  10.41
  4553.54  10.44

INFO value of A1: 2.5 A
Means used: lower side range 10.7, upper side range 11.7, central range 10.7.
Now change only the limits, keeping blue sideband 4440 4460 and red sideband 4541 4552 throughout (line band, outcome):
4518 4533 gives 0.5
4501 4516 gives -0.9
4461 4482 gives 0.6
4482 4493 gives 0.3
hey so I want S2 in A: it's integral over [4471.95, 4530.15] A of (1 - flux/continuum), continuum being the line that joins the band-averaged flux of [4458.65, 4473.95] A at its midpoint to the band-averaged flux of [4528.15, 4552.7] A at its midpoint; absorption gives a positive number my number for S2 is -3.2 A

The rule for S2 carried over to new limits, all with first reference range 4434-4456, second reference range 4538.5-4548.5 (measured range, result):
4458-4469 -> 0.8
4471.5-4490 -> 0.3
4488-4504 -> -0.4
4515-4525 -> 0.1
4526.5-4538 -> 0.8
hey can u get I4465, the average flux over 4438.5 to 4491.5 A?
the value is 10.5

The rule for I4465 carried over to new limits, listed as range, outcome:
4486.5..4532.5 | 11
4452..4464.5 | 10.2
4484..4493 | 10.5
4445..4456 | 10.7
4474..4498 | 10.8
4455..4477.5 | 10.4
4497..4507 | 11.7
